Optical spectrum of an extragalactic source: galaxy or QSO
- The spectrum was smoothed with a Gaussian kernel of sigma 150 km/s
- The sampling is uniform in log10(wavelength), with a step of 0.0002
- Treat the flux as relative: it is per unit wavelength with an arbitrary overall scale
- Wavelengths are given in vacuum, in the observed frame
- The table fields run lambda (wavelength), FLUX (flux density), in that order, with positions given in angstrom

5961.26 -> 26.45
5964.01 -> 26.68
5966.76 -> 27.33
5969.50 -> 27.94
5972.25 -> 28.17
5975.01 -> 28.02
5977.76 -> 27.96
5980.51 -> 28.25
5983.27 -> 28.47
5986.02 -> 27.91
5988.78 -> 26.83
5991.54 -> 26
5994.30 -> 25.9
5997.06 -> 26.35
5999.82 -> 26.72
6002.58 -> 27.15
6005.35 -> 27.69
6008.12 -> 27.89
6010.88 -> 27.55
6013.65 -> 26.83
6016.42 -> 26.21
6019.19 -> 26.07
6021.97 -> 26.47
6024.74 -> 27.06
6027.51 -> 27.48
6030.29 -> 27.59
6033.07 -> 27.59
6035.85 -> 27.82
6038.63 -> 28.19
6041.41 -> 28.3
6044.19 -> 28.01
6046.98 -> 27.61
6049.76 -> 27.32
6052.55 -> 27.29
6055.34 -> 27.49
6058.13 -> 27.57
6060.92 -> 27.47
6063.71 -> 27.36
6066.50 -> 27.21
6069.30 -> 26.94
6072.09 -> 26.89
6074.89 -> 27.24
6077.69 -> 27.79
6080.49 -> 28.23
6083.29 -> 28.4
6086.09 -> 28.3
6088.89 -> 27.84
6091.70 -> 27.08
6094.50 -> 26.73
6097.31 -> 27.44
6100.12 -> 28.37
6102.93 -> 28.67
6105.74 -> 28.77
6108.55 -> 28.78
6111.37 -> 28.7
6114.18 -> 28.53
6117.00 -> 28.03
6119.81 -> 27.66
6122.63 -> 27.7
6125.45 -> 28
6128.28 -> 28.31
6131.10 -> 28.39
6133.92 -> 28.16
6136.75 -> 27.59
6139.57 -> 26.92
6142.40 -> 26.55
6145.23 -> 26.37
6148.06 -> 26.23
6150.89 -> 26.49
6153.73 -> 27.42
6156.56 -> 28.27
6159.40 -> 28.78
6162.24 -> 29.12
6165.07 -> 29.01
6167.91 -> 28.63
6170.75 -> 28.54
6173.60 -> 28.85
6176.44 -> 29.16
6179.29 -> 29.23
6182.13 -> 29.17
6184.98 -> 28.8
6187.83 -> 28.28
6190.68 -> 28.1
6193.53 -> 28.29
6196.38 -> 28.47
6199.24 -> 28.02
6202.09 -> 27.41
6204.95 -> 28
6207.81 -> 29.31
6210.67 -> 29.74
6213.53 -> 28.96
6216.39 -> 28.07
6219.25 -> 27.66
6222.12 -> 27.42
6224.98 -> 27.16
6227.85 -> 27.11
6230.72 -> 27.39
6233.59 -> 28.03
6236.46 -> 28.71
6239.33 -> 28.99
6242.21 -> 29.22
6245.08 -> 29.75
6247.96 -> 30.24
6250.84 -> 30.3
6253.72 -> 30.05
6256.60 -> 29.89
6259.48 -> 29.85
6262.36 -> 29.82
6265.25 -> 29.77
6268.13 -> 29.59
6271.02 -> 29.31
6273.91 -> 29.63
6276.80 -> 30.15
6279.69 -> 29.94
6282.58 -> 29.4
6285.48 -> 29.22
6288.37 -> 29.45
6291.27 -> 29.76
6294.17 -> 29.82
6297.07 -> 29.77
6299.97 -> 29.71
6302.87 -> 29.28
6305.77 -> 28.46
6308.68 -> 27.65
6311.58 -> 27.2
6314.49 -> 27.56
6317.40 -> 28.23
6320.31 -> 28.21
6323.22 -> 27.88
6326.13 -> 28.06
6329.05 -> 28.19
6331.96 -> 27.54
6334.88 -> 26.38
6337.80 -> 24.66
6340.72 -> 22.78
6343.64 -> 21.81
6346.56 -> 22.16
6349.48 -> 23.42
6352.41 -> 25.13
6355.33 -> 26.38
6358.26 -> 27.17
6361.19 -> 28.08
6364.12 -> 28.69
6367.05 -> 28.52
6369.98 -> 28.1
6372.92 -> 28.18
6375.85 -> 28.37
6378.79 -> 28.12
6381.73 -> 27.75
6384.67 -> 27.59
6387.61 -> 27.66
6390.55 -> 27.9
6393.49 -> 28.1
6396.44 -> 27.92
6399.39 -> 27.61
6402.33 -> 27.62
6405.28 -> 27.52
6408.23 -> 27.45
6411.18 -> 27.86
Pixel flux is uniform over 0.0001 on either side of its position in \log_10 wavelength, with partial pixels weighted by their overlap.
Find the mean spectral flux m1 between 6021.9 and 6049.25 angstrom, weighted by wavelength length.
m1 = 27.7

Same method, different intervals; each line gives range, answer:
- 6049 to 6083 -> 27.4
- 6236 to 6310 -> 29.5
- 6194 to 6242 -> 28.2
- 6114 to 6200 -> 28.1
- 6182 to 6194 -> 28.5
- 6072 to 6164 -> 27.8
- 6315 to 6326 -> 28.1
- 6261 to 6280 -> 29.7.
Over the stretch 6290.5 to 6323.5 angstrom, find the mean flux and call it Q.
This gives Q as 28.6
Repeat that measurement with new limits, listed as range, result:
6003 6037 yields 27.2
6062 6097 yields 27.5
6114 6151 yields 27.5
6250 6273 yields 29.8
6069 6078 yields 27.2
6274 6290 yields 29.6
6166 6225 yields 28.5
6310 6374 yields 26.6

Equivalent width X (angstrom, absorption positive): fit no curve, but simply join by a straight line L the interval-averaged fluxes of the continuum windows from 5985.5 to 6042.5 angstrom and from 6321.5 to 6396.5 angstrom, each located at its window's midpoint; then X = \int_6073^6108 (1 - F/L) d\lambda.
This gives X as -1.1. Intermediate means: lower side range 27.1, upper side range 26.8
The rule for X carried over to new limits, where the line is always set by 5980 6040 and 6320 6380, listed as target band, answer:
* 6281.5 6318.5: -3.15 angstrom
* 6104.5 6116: -0.72 angstrom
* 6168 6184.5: -1.29 angstrom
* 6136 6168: -0.80 angstrom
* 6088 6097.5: -0.07 angstrom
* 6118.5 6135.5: -0.69 angstrom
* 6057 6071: -0.12 angstrom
